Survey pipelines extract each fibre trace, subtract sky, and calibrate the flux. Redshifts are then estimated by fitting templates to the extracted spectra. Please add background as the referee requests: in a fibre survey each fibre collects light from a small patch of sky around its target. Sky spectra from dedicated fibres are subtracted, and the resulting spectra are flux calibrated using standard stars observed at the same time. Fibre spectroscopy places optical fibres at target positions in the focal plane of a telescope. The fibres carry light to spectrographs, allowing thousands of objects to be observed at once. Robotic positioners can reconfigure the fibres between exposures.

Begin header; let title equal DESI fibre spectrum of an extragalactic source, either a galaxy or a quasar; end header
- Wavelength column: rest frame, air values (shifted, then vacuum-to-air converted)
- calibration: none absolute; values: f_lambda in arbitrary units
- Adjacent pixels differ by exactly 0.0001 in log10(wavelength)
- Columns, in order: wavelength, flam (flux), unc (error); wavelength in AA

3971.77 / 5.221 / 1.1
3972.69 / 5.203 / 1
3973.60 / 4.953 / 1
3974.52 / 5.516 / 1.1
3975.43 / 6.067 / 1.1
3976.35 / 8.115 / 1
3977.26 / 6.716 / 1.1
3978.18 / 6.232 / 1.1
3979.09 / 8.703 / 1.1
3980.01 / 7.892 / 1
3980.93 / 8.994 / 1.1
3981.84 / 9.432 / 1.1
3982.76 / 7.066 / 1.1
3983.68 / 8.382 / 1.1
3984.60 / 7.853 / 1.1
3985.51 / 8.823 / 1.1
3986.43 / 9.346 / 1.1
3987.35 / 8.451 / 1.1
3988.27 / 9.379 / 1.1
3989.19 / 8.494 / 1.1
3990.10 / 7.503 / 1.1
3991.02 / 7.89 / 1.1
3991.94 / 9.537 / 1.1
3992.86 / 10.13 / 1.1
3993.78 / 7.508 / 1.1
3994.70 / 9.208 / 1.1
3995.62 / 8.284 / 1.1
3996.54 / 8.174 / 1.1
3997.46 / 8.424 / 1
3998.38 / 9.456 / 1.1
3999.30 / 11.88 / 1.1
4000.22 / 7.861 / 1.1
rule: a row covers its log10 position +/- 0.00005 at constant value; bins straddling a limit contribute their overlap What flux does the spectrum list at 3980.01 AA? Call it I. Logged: 7.892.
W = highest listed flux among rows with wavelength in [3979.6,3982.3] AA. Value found 9.432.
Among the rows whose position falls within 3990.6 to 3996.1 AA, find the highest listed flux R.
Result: 10.13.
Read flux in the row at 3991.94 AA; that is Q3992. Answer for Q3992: 9.537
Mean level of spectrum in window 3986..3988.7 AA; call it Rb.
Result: 9.04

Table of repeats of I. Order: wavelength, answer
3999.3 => 11.88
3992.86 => 10.13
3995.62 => 8.284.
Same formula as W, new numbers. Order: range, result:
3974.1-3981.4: 8.994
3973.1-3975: 5.516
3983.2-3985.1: 8.382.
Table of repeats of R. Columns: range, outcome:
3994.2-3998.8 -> 9.456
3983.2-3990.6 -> 9.379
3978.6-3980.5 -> 8.703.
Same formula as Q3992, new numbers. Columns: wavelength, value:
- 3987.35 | 8.451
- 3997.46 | 8.424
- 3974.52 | 5.516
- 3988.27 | 9.379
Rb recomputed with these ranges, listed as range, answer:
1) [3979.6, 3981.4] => 8.48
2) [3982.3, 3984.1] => 7.69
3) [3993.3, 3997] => 8.3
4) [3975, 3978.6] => 6.79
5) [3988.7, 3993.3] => 8.72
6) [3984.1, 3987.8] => 8.62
